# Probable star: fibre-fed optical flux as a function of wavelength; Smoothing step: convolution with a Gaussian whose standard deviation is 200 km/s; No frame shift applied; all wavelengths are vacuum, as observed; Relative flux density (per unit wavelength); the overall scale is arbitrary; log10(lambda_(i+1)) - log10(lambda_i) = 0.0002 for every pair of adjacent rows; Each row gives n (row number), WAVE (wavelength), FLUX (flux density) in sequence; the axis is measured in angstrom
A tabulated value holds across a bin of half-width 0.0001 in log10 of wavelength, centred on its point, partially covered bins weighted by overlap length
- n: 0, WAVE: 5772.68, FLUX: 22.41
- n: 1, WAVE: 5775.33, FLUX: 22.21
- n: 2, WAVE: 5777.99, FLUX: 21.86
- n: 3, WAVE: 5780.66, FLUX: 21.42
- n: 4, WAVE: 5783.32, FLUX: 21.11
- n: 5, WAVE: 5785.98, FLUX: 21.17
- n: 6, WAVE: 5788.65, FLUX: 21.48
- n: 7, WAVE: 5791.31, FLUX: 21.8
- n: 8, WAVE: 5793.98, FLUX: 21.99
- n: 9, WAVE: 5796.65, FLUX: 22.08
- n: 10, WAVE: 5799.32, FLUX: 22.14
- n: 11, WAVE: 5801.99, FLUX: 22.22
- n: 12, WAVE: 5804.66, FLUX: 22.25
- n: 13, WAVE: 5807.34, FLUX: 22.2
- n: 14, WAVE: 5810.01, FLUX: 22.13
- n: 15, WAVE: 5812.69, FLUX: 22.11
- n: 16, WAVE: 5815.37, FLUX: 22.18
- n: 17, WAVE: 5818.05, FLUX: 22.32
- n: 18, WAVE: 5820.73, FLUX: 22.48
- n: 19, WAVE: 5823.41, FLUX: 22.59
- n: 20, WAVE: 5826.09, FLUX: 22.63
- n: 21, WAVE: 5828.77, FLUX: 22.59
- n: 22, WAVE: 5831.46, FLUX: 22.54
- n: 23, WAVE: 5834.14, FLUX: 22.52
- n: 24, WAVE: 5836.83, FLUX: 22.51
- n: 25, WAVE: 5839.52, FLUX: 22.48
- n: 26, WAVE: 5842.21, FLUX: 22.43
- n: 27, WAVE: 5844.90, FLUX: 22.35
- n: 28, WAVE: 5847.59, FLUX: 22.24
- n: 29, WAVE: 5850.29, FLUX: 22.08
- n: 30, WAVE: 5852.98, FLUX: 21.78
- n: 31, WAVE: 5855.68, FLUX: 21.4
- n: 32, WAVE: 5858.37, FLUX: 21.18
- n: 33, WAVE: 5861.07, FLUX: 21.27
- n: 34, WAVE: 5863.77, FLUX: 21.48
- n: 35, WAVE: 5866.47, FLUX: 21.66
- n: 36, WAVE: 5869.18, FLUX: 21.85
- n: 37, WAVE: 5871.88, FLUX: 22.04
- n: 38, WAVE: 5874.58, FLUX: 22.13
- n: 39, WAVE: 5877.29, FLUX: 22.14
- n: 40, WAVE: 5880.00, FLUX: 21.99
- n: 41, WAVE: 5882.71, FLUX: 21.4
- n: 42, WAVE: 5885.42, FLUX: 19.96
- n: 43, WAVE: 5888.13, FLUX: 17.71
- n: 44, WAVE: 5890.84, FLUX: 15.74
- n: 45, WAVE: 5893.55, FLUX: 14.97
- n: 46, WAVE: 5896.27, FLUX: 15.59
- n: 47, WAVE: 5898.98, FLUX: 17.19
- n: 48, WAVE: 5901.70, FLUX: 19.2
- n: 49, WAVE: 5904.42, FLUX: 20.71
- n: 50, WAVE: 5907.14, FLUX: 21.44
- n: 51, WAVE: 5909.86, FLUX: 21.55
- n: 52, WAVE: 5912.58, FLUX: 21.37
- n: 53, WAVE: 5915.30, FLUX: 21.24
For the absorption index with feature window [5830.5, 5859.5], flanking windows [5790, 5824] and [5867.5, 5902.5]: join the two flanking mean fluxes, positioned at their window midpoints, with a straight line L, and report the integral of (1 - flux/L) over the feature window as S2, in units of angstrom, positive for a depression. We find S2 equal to -1.83 angstrom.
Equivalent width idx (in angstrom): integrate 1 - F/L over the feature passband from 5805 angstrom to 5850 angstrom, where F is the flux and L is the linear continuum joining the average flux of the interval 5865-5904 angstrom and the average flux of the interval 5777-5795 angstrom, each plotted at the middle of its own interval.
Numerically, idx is -3.7 angstrom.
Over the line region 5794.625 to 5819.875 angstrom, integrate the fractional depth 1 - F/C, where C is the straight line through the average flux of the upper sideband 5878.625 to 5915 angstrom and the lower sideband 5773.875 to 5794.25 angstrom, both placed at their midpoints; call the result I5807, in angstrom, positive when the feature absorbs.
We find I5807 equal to -1.26 angstrom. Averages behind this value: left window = 21.6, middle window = 22.2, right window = 19.2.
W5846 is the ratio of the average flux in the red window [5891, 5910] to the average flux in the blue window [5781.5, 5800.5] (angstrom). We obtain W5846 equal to 0.8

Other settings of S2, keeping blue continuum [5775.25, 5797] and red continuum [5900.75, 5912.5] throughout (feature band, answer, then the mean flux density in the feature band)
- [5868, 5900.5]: 2.5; 19.4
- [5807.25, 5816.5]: -0.3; 22.1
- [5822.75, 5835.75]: -0.7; 22.6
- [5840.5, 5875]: -1.1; 21.8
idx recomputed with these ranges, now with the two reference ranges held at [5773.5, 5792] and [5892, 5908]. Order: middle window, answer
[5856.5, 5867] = -1.2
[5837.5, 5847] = -1.3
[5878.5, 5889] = -1.1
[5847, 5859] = -1.4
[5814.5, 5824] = -0.9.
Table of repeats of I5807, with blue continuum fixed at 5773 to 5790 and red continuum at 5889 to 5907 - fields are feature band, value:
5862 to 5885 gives -4.2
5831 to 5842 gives -1.6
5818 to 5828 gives -1.2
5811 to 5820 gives -0.8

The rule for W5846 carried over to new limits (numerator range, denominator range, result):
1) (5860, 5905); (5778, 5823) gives 0.90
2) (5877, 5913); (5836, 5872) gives 0.88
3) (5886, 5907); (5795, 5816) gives 0.80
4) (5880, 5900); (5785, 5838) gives 0.80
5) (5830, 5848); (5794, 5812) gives 1.01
